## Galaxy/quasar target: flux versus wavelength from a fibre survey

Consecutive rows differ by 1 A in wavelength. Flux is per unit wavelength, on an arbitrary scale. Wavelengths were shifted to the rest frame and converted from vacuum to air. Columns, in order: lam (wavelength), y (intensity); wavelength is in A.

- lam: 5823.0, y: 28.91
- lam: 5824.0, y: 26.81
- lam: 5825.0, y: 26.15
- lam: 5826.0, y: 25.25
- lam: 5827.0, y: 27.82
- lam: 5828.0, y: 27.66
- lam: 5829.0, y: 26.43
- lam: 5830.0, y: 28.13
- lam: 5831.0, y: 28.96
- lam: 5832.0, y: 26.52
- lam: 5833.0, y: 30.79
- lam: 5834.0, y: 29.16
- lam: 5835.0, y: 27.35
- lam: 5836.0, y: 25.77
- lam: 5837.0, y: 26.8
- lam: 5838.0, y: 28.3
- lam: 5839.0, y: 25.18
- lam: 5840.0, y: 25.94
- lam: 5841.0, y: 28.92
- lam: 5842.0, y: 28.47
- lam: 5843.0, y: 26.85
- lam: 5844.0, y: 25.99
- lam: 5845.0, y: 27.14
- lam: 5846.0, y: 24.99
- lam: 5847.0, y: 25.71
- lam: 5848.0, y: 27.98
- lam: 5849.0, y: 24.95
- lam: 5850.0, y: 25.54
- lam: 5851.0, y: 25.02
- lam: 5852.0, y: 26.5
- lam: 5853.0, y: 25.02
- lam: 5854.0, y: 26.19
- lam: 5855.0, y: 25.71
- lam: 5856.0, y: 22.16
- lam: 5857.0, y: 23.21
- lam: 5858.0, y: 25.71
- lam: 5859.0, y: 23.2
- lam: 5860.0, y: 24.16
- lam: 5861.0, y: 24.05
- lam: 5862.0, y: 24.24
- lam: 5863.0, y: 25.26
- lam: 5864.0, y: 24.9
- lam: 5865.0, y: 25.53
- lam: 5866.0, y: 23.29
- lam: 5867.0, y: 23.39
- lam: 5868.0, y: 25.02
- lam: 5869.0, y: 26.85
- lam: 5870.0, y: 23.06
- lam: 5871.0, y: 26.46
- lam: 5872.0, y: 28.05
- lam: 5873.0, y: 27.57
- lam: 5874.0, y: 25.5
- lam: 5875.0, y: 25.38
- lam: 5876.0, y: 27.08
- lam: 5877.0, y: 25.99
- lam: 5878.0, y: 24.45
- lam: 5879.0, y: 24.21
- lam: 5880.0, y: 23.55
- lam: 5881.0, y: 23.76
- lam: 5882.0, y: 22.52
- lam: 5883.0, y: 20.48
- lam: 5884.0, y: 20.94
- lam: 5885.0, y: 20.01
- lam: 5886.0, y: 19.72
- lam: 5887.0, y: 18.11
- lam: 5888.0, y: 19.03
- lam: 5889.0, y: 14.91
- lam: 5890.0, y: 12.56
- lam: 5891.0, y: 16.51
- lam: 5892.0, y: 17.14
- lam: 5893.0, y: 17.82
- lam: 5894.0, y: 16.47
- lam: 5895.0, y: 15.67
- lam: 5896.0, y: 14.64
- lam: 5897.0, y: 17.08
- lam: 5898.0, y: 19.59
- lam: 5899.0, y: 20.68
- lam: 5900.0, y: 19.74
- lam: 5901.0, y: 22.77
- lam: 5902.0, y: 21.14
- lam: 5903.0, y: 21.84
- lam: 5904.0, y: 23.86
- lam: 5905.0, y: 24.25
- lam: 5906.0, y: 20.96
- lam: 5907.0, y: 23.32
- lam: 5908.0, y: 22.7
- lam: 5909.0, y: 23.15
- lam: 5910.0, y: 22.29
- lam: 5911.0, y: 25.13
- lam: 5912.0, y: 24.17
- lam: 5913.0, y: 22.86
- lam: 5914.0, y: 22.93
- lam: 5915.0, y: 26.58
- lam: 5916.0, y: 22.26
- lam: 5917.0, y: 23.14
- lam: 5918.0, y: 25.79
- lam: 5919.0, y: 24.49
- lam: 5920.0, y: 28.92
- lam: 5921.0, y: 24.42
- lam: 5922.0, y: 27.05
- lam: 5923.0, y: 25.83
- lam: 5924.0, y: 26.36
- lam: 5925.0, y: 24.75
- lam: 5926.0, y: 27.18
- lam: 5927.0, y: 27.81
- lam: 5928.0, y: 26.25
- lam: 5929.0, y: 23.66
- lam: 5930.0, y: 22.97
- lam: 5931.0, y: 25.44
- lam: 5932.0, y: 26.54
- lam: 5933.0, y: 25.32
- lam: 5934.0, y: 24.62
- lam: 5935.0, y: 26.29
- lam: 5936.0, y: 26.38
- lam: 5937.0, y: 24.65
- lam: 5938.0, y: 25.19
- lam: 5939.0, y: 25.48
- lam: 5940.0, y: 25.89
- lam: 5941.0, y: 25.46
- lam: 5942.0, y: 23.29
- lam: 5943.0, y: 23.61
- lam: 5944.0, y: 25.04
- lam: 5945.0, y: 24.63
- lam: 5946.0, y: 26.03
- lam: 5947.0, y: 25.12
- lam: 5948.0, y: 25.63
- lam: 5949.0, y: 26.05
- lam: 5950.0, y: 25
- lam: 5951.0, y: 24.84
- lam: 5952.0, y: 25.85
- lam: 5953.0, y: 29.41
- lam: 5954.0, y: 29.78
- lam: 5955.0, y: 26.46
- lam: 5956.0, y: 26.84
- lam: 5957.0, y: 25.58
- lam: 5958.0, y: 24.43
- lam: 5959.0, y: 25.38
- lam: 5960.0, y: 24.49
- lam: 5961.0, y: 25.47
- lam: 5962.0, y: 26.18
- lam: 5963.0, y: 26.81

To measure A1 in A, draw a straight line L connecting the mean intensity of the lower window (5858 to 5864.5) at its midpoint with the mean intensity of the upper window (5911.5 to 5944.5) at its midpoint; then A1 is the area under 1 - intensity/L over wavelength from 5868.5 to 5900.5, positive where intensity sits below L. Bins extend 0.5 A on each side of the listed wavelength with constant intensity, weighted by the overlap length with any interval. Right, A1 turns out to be 4.6 A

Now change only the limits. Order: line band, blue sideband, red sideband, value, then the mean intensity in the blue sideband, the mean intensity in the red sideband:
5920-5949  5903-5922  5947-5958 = -0.2 A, 24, 26.4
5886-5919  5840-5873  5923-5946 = 6.2 A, 25.5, 25.3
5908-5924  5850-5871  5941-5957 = 0.5 A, 24.7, 25.8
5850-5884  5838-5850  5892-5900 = -3.4 A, 26.6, 17.5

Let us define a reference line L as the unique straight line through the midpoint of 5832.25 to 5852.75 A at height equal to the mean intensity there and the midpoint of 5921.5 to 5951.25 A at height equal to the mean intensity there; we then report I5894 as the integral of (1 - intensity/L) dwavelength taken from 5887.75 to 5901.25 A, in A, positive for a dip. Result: 4.5 A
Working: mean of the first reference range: 26.8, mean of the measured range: 17.3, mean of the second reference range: 25.4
